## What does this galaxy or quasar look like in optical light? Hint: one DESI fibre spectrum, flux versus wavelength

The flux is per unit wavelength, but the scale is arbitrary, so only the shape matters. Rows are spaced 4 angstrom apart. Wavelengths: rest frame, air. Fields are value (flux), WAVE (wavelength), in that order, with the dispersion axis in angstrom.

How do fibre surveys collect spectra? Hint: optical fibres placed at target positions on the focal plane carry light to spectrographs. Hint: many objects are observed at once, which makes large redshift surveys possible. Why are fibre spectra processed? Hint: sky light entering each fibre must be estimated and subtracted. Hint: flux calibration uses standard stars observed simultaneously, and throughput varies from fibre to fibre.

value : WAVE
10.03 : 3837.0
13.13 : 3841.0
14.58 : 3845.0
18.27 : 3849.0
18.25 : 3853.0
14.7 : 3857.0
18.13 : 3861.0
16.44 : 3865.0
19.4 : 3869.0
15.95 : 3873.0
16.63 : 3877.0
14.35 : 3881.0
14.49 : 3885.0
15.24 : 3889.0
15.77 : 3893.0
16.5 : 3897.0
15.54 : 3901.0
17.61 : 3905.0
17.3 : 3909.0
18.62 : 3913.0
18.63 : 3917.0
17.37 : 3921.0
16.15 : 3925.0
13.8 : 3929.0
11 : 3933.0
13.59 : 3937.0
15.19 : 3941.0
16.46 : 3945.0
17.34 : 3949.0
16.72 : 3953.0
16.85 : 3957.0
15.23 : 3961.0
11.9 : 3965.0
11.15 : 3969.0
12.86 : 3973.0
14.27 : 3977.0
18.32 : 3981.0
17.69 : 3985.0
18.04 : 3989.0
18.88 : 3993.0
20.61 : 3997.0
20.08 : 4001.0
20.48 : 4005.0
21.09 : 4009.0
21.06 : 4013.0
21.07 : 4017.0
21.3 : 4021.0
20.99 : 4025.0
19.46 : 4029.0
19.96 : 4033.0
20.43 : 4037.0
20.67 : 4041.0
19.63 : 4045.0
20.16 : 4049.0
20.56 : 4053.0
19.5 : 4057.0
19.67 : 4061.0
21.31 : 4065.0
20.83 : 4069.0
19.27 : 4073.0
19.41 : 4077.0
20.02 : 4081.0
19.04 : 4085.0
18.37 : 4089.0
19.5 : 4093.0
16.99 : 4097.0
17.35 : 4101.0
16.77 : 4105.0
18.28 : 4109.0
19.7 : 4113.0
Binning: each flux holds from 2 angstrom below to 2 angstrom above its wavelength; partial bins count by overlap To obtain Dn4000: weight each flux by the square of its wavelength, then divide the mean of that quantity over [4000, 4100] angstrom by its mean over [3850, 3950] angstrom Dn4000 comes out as 1.33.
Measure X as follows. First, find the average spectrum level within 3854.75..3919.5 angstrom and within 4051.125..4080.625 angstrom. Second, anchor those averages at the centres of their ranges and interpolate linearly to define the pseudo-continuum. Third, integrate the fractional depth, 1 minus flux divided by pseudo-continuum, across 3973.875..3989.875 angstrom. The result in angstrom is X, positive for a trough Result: 1.5 angstrom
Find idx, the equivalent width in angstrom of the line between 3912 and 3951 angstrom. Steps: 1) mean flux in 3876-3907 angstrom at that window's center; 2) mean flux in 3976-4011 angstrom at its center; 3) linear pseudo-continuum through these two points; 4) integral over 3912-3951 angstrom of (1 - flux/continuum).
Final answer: 2.8 angstrom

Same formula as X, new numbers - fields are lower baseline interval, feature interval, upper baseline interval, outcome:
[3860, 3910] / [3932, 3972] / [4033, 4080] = 7.2 angstrom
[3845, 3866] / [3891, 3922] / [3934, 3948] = -2.8 angstrom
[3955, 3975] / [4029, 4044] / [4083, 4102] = -3.7 angstrom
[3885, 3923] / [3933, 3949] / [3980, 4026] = 2.8 angstrom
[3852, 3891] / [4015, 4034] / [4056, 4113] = -2.4 angstrom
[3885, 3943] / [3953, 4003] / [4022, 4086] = 4.2 angstrom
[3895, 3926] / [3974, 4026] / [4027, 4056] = -0.4 angstrom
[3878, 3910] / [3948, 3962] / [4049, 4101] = 0.4 angstrom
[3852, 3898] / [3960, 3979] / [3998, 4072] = 5.8 angstrom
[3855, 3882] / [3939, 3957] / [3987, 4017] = 2.1 angstrom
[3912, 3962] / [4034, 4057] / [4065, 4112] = -2.8 angstrom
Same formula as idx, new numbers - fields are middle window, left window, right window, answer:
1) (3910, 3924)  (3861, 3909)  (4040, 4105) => -1.0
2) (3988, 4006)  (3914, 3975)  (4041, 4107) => -3.1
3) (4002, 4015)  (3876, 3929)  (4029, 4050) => -1.1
